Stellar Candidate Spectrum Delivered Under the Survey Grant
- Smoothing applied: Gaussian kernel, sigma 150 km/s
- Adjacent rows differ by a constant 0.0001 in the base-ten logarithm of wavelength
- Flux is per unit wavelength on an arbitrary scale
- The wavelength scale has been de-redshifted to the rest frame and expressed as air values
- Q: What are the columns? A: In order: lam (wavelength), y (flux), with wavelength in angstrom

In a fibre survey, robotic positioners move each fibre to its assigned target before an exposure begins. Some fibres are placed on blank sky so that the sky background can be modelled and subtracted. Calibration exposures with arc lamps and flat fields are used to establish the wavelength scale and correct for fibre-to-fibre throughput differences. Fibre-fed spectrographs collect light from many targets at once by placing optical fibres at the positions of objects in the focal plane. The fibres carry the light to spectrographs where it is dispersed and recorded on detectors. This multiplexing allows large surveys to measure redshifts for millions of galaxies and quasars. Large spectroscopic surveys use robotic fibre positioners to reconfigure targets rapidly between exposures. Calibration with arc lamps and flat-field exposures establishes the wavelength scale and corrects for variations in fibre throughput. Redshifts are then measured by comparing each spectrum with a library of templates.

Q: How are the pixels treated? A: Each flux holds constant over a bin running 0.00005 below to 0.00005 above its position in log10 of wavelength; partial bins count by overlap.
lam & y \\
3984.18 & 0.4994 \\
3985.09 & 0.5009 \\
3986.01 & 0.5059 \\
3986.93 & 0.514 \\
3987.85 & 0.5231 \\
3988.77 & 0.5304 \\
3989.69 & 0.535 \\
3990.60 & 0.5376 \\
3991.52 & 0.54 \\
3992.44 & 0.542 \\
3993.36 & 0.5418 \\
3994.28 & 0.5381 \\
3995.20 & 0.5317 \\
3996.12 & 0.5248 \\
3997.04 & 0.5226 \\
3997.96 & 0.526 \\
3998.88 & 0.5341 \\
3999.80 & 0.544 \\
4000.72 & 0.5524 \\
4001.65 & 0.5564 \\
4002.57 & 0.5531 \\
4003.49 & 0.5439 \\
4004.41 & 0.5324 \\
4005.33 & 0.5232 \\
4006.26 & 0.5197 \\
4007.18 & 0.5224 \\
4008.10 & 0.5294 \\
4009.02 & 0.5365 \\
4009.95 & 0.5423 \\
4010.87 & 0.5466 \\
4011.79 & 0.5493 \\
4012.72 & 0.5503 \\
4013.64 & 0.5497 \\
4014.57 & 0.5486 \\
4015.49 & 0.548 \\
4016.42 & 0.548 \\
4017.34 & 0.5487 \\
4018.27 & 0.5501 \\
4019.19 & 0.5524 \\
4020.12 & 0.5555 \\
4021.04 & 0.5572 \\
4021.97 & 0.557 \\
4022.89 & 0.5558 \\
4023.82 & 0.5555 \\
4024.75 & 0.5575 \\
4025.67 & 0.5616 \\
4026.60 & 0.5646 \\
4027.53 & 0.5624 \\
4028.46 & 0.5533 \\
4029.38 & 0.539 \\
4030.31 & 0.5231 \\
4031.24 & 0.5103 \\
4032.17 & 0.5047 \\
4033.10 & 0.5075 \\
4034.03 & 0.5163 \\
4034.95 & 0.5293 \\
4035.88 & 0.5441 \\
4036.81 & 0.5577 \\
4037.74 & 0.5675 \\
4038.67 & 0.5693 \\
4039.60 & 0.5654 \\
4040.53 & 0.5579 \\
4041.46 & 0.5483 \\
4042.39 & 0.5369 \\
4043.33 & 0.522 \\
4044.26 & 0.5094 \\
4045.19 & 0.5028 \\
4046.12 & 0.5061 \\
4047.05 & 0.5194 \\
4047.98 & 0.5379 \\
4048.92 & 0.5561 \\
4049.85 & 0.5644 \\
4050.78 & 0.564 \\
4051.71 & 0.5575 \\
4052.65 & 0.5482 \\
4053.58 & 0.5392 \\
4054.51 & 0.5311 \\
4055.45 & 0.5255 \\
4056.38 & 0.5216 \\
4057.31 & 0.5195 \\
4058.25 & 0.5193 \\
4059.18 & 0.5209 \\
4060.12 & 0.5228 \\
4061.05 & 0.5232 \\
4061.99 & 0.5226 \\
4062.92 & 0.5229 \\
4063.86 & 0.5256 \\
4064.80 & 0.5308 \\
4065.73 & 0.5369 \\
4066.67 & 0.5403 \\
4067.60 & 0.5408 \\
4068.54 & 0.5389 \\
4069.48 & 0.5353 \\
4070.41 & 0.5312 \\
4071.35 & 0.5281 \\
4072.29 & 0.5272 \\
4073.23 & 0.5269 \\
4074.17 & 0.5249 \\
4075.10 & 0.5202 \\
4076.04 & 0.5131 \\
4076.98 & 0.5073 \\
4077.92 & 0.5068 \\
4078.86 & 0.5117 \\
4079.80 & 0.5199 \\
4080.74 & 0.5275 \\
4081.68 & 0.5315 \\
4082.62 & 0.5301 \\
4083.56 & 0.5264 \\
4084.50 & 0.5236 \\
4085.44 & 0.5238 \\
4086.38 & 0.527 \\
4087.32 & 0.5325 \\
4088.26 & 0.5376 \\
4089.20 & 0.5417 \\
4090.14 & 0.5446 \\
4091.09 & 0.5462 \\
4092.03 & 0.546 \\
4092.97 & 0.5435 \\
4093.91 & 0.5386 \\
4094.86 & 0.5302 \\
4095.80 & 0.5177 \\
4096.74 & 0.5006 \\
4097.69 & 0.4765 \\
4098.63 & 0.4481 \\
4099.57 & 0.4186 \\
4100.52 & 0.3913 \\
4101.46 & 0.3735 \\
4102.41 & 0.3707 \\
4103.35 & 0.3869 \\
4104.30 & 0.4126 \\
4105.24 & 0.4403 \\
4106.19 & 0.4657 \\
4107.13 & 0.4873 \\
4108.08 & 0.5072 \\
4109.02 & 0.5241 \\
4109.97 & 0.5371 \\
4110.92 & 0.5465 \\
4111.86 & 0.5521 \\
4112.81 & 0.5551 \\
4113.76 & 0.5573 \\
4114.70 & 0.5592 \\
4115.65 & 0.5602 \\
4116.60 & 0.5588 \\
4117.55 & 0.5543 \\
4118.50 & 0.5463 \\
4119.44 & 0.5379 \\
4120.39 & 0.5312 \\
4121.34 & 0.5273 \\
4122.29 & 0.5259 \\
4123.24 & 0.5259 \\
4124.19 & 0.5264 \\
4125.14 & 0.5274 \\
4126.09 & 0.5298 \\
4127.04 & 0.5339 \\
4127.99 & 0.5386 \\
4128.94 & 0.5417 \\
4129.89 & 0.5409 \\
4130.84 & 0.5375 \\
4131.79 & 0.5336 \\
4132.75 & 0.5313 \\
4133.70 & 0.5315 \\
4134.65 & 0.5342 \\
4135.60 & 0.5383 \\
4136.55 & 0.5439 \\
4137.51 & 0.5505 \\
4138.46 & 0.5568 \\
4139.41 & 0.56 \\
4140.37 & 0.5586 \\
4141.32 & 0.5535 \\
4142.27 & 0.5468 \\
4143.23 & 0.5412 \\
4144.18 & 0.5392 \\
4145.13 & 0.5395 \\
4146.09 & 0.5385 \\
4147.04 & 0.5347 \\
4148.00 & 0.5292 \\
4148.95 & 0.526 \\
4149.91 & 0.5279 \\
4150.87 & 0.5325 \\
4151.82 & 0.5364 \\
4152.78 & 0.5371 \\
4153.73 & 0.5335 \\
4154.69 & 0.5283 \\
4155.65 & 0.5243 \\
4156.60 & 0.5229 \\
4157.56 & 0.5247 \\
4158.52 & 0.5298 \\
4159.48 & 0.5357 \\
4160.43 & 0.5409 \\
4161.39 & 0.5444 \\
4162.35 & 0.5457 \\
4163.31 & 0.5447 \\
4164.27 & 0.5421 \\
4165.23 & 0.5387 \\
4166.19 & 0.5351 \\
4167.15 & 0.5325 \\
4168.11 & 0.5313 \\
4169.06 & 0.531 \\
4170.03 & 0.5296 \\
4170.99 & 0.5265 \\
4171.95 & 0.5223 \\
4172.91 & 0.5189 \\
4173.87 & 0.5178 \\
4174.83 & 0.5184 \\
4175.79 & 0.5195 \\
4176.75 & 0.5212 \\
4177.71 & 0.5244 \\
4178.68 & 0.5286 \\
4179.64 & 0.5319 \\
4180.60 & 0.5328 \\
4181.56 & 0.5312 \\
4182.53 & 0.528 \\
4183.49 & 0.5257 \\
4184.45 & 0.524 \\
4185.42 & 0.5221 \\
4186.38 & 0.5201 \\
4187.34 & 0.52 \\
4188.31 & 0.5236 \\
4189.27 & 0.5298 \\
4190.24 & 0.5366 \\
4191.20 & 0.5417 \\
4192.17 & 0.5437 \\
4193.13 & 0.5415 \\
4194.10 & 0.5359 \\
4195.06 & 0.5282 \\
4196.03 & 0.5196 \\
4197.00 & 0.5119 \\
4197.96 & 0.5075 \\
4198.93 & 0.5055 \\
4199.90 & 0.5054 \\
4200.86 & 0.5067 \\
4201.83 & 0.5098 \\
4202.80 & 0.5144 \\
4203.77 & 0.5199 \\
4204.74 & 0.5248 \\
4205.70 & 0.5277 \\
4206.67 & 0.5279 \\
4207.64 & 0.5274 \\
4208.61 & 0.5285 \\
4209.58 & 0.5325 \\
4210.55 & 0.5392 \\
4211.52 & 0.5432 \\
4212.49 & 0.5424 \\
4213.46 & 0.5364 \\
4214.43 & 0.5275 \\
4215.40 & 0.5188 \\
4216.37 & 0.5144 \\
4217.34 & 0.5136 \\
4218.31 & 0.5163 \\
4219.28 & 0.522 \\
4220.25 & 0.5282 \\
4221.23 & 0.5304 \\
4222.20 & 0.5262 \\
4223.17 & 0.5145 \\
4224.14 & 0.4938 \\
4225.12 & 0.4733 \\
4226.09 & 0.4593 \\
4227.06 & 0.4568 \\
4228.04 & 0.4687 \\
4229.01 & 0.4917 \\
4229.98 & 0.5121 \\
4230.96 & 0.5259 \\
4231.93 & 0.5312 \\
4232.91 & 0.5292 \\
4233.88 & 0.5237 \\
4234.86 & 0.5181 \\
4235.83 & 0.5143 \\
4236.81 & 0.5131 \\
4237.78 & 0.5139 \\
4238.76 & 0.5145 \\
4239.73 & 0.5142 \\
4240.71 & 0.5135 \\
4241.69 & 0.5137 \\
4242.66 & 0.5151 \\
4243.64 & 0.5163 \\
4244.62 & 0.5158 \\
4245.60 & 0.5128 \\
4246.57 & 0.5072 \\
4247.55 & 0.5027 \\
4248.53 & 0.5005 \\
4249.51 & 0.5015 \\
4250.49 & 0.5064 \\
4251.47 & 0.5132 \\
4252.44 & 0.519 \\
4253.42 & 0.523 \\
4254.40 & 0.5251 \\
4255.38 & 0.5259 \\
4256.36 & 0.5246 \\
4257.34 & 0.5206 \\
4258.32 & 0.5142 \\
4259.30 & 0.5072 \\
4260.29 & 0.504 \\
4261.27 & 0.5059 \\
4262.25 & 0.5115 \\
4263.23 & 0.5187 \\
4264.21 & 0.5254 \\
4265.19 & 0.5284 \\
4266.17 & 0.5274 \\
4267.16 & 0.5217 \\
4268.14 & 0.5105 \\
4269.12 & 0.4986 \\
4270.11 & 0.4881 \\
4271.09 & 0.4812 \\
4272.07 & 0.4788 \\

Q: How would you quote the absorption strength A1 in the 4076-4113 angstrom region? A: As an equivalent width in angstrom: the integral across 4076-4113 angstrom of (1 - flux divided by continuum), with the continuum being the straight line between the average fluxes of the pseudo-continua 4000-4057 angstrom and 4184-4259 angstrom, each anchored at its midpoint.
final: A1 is 2.33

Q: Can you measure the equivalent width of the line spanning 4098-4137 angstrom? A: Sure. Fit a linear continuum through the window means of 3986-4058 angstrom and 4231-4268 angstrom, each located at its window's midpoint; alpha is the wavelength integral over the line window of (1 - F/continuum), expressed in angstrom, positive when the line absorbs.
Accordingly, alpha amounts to 1.5 angstrom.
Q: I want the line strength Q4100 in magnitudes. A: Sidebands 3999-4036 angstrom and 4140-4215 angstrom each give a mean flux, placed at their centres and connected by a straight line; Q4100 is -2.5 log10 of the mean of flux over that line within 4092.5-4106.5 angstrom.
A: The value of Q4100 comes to 0.18 mag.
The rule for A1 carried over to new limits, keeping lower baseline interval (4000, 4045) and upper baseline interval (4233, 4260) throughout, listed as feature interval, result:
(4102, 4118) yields 0.81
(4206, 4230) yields 0.20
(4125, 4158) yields -0.59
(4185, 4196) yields -0.19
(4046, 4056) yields -0.04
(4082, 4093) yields 0.00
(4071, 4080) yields 0.30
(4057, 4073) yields 0.27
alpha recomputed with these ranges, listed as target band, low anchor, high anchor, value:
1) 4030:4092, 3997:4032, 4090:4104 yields -3.41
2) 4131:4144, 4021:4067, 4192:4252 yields -0.45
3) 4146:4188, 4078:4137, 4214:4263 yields -1.31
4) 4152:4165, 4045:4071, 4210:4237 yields -0.35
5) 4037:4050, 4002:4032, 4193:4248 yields 0.03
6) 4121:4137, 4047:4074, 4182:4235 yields -0.20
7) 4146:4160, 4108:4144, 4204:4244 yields 0.10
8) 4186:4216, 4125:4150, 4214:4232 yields -0.64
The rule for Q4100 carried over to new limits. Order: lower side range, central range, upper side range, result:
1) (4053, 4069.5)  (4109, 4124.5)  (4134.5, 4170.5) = -0.02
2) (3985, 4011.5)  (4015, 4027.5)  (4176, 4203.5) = -0.05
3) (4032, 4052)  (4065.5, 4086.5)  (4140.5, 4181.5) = 0.02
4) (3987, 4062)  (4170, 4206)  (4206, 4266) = -0.01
